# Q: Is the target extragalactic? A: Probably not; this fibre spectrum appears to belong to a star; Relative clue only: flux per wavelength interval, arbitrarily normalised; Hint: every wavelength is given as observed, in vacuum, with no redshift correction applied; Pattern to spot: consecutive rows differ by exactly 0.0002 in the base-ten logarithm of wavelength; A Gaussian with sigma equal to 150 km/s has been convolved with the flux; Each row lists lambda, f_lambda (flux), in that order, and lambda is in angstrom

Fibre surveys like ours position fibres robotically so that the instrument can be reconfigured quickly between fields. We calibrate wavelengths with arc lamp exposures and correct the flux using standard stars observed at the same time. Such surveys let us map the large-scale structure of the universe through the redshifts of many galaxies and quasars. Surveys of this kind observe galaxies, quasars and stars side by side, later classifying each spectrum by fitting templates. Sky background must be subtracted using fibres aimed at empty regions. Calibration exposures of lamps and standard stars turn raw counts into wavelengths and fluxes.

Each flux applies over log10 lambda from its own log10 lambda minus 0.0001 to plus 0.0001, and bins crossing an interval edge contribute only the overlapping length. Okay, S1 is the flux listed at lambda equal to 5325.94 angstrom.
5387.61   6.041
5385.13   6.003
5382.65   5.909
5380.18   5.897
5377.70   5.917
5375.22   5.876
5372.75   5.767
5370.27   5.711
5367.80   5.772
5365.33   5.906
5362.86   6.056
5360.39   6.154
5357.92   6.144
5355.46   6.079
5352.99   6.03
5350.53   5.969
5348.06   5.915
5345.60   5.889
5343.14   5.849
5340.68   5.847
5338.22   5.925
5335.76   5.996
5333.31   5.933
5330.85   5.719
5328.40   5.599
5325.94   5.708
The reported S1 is 5.708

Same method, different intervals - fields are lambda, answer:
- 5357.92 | 6.144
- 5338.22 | 5.925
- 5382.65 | 5.909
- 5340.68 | 5.847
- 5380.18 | 5.897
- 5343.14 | 5.849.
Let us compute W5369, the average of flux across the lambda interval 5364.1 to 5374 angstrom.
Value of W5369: 5.79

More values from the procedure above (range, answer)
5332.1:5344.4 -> 5.91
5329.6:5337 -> 5.89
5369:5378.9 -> 5.82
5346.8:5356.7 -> 6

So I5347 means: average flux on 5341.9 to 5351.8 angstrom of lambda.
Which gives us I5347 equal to 5.91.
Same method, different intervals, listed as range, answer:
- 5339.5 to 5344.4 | 5.85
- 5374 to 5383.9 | 5.9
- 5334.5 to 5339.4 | 5.97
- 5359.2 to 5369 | 5.97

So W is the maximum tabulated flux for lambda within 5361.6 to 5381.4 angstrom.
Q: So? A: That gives 6.056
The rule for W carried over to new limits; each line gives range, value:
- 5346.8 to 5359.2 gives 6.144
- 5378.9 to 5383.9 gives 5.909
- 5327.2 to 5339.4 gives 5.996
